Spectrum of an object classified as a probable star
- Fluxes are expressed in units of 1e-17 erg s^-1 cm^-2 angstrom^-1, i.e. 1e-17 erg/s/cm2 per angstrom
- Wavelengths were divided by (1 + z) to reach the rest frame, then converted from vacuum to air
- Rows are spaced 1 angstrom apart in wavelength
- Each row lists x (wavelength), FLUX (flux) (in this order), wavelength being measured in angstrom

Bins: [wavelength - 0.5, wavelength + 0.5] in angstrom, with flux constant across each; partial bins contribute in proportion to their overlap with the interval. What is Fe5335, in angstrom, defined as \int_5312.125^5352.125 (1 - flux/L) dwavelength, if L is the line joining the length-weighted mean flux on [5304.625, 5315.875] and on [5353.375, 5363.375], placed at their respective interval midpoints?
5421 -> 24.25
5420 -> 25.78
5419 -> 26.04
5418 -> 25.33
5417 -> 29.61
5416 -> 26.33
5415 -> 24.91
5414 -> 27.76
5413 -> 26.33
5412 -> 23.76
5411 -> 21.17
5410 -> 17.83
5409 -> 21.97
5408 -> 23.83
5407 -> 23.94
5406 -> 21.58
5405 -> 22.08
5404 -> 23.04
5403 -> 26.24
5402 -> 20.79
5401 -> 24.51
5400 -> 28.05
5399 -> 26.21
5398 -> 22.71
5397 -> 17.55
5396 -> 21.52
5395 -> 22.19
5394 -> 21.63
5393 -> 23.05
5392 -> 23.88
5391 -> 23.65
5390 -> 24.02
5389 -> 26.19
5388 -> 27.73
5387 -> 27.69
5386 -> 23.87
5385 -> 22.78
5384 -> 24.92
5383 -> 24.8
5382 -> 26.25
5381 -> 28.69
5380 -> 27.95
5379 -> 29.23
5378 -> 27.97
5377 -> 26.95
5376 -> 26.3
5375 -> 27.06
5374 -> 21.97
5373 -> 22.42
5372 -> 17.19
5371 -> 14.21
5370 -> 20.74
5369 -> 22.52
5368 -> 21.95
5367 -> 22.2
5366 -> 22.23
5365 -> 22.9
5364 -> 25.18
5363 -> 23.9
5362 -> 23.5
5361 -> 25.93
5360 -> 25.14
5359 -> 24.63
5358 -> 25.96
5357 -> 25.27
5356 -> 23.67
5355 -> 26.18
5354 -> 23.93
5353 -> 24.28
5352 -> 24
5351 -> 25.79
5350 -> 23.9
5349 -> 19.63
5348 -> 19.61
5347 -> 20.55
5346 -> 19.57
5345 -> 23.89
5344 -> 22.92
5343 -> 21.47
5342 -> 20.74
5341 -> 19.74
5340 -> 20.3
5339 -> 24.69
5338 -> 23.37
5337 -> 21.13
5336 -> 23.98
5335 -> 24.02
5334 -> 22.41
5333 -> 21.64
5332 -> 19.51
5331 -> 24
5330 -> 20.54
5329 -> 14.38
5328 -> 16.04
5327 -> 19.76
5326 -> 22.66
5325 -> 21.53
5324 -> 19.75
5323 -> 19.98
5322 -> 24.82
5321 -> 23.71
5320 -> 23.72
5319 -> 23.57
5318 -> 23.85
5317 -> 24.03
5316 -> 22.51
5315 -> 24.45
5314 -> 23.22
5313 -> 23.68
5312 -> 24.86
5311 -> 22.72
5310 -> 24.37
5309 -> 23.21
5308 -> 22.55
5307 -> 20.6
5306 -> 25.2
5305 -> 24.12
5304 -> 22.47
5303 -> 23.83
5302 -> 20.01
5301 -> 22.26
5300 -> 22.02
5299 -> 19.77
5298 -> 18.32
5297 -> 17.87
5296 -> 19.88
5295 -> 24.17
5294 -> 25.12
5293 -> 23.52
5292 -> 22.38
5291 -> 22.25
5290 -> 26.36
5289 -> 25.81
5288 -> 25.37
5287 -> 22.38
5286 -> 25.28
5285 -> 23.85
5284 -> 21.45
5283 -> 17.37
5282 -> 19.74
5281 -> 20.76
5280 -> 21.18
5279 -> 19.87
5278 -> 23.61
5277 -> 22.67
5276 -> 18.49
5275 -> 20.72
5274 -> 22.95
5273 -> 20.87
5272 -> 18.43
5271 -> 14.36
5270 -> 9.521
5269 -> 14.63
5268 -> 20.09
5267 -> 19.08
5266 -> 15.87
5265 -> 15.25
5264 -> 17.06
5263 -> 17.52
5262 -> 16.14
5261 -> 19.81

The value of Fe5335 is 3.50 angstrom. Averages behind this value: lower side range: 23.5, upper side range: 24.8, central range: 22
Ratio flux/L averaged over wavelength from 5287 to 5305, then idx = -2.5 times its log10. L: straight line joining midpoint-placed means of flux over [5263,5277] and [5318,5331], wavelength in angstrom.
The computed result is -0.17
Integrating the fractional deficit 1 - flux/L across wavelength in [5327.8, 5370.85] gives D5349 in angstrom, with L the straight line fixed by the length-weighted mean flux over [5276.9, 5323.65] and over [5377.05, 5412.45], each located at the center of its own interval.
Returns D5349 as 1.72 angstrom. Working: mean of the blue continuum 22.6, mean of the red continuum 24.1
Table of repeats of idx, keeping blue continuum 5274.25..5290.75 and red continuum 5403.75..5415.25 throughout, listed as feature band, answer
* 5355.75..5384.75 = -0.061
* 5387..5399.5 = -0.024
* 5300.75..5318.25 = -0.039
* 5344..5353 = 0.020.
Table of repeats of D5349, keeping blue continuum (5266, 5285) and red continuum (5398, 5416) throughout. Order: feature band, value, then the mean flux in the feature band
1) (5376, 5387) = -1.7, 26.4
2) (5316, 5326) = -0.9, 22.8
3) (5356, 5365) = -1.0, 24.8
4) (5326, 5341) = 0.1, 21.1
